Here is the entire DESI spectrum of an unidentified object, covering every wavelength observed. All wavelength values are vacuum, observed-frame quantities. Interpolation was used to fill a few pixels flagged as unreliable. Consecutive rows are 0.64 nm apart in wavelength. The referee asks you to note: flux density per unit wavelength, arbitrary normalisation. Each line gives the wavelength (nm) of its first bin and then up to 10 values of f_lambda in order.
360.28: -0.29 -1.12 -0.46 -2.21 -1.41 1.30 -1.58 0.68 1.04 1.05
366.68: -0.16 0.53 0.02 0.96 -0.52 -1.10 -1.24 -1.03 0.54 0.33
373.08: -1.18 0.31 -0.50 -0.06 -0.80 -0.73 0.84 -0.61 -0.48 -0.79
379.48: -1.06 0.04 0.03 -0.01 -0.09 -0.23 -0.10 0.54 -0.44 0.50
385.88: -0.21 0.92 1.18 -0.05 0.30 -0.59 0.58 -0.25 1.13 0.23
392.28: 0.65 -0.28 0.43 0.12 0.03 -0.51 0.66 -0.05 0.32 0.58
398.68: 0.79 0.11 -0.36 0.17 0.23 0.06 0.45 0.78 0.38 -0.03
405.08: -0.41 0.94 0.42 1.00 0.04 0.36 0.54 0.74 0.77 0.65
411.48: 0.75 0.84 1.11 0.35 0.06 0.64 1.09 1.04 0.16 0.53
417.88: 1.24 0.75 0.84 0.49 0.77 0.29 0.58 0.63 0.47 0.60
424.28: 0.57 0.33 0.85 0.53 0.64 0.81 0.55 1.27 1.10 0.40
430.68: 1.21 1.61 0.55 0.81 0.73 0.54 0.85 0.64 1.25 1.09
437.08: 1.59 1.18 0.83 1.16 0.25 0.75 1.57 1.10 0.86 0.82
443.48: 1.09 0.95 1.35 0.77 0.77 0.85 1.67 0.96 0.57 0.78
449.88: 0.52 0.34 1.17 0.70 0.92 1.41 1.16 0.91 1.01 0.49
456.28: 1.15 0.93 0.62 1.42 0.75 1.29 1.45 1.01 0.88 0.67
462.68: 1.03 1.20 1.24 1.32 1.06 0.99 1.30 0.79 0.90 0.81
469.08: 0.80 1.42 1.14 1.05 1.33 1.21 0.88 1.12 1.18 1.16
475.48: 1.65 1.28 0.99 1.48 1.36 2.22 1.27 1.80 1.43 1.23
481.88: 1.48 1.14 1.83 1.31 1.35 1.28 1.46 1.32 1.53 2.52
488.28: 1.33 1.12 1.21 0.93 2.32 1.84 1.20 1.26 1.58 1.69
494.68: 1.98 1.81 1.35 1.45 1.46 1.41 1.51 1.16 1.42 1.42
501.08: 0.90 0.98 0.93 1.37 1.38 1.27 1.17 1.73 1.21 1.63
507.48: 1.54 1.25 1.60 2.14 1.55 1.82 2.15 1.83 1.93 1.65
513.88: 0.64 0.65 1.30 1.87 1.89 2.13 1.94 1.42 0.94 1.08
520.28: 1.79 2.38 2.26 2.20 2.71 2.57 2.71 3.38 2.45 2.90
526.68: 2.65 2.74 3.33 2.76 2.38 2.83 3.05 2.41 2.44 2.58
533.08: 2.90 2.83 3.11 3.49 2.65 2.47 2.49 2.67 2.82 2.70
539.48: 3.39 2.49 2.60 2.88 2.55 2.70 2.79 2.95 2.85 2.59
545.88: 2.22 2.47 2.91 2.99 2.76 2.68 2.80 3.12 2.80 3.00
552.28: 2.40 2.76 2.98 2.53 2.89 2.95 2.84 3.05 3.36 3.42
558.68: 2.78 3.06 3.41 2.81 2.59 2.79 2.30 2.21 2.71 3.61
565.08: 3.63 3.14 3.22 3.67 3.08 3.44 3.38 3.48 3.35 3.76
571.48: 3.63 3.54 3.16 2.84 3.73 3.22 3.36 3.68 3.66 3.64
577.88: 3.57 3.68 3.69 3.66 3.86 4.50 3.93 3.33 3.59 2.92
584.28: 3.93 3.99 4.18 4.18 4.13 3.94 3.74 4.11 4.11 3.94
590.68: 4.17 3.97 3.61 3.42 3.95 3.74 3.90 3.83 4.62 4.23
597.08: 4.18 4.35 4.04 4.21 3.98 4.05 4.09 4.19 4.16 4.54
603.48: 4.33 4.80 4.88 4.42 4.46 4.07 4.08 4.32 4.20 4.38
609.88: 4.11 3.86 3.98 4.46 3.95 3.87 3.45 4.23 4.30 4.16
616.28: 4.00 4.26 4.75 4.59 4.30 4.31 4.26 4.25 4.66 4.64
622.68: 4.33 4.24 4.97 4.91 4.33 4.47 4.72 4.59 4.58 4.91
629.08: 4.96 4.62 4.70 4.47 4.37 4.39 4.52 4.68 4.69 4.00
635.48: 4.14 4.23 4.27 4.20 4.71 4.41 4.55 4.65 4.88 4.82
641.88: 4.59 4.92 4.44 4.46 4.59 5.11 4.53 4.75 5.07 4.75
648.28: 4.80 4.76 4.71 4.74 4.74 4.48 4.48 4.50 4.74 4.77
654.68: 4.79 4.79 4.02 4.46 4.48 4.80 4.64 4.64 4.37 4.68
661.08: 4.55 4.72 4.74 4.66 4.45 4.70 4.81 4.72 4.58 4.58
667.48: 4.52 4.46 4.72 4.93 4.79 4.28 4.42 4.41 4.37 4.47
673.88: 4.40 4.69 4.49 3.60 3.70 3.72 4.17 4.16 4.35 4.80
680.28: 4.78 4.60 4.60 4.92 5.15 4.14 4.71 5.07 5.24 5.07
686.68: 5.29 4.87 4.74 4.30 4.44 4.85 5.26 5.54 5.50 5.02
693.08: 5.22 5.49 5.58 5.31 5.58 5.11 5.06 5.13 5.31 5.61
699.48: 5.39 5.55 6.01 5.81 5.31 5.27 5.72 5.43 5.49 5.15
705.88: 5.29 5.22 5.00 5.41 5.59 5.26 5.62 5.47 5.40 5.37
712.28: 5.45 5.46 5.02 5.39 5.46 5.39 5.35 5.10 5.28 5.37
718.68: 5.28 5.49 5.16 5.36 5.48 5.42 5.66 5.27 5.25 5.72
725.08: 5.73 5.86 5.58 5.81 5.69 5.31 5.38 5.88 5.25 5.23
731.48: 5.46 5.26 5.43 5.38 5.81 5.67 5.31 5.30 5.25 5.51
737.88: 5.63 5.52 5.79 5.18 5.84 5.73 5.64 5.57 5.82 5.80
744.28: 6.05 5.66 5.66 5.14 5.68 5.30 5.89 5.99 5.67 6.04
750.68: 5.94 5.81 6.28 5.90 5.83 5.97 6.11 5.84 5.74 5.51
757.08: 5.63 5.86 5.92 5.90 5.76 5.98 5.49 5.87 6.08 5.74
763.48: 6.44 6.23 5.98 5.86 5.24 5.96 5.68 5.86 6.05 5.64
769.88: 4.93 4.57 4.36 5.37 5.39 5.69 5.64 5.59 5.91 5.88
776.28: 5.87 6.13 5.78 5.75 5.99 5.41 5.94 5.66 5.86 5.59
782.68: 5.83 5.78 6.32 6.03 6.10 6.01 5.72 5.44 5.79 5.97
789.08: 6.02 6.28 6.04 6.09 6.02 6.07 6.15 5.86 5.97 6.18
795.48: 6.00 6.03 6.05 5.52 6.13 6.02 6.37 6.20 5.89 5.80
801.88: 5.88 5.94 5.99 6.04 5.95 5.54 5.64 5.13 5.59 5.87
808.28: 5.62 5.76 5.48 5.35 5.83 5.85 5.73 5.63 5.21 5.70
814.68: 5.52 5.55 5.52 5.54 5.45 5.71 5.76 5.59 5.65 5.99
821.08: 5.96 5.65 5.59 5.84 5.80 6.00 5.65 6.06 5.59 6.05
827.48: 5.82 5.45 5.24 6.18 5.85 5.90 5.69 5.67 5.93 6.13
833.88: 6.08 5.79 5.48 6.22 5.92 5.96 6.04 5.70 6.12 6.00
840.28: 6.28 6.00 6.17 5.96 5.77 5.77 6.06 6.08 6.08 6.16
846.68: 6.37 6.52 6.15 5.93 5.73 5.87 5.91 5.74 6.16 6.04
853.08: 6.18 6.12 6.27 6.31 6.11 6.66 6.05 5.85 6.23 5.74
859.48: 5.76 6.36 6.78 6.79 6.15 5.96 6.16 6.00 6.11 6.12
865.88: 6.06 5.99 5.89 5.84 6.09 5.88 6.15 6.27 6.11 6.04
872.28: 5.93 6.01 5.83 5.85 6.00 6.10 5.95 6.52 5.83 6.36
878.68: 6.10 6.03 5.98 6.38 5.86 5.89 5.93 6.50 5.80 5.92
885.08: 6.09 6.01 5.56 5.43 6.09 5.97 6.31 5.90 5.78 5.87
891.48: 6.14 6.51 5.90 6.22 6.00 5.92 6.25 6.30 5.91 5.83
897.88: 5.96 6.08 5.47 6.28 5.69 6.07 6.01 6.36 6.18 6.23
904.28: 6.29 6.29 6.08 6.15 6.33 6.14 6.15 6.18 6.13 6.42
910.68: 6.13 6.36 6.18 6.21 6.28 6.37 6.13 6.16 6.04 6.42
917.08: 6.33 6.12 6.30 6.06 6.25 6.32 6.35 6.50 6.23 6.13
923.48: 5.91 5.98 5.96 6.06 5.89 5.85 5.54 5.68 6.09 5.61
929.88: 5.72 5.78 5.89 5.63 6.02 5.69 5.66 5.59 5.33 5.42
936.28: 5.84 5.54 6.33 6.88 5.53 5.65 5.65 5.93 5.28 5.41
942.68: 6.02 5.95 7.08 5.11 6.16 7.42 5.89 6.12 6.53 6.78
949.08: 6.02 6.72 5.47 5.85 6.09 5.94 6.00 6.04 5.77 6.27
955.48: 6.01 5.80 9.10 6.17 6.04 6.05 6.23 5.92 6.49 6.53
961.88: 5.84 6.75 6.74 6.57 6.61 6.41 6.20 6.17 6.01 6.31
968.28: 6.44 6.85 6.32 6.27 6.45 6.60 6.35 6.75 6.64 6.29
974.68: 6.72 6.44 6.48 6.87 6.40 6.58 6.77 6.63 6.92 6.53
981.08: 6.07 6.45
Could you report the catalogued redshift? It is 0.307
